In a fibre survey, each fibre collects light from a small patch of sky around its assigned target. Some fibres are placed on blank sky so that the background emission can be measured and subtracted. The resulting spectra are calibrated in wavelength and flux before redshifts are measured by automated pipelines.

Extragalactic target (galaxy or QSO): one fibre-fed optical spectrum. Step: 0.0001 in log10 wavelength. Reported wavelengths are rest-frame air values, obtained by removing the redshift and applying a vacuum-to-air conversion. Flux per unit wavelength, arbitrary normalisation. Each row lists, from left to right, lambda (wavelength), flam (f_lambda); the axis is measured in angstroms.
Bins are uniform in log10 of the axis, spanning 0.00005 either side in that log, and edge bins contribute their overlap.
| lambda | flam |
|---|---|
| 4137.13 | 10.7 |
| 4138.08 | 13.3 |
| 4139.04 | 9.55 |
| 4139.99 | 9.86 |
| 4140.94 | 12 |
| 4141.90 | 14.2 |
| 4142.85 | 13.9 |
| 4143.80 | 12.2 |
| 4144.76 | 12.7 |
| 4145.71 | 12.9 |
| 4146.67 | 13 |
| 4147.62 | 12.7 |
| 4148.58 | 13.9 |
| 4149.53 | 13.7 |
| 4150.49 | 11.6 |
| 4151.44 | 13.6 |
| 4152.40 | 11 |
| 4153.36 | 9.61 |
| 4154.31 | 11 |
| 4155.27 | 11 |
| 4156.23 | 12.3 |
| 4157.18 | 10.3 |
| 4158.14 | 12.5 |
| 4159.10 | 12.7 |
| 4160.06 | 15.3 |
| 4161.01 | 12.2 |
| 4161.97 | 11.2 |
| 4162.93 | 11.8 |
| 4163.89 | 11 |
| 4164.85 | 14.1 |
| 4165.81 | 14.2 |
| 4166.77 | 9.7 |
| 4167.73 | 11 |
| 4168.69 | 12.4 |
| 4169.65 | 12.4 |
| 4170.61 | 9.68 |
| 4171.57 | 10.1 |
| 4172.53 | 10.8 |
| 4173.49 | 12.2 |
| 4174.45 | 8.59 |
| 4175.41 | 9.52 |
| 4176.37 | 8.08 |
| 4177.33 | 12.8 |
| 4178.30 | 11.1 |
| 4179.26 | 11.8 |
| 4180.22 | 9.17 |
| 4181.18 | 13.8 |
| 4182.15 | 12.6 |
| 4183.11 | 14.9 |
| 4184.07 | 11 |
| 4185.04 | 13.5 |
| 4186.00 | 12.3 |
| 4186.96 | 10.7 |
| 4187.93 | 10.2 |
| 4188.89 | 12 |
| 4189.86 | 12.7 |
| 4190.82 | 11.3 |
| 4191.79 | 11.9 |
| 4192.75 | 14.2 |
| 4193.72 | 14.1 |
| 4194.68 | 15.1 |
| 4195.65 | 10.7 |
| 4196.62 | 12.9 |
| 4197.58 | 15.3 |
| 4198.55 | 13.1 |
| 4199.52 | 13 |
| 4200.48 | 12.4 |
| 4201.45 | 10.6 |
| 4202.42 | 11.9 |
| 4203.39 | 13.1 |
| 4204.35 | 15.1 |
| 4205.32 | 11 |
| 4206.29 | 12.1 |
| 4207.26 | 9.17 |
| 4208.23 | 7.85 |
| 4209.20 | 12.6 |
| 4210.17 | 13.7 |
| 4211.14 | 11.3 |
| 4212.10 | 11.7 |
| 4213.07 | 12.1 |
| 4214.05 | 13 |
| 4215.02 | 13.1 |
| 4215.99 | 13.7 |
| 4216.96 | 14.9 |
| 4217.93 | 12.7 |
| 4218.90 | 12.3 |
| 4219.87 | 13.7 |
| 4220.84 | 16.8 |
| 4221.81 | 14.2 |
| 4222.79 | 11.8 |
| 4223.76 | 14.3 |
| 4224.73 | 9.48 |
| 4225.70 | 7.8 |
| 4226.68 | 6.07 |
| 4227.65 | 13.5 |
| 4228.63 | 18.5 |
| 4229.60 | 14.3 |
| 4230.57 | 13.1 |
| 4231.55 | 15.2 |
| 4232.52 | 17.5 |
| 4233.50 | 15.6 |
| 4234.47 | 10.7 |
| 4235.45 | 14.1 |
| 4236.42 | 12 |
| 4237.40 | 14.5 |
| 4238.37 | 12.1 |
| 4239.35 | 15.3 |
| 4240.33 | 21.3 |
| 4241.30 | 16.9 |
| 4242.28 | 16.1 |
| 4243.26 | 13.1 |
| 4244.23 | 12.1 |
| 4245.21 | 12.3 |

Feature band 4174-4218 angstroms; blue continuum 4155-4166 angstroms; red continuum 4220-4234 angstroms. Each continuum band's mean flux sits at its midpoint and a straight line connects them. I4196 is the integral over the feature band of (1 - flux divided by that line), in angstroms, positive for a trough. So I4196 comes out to 2.7 angstroms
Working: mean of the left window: 12.4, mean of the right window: 13.4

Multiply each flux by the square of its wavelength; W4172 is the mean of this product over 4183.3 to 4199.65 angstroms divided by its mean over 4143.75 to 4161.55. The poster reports 1.04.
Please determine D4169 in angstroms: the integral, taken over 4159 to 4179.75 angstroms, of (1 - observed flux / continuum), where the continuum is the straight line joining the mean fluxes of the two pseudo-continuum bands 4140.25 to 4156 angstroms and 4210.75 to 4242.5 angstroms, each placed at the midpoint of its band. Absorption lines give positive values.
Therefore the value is 2.1 angstroms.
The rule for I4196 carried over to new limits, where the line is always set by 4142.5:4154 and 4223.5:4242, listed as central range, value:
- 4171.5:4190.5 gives 2.4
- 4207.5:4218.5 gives 1.0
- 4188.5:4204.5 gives 0.5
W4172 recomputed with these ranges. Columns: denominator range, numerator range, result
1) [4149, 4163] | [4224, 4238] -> 1.13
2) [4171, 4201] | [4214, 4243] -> 1.18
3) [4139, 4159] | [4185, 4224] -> 1.07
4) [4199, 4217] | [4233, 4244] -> 1.22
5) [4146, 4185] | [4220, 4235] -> 1.16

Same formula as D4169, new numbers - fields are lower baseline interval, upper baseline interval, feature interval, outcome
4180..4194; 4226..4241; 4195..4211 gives 0.97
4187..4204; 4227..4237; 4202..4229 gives 2.28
